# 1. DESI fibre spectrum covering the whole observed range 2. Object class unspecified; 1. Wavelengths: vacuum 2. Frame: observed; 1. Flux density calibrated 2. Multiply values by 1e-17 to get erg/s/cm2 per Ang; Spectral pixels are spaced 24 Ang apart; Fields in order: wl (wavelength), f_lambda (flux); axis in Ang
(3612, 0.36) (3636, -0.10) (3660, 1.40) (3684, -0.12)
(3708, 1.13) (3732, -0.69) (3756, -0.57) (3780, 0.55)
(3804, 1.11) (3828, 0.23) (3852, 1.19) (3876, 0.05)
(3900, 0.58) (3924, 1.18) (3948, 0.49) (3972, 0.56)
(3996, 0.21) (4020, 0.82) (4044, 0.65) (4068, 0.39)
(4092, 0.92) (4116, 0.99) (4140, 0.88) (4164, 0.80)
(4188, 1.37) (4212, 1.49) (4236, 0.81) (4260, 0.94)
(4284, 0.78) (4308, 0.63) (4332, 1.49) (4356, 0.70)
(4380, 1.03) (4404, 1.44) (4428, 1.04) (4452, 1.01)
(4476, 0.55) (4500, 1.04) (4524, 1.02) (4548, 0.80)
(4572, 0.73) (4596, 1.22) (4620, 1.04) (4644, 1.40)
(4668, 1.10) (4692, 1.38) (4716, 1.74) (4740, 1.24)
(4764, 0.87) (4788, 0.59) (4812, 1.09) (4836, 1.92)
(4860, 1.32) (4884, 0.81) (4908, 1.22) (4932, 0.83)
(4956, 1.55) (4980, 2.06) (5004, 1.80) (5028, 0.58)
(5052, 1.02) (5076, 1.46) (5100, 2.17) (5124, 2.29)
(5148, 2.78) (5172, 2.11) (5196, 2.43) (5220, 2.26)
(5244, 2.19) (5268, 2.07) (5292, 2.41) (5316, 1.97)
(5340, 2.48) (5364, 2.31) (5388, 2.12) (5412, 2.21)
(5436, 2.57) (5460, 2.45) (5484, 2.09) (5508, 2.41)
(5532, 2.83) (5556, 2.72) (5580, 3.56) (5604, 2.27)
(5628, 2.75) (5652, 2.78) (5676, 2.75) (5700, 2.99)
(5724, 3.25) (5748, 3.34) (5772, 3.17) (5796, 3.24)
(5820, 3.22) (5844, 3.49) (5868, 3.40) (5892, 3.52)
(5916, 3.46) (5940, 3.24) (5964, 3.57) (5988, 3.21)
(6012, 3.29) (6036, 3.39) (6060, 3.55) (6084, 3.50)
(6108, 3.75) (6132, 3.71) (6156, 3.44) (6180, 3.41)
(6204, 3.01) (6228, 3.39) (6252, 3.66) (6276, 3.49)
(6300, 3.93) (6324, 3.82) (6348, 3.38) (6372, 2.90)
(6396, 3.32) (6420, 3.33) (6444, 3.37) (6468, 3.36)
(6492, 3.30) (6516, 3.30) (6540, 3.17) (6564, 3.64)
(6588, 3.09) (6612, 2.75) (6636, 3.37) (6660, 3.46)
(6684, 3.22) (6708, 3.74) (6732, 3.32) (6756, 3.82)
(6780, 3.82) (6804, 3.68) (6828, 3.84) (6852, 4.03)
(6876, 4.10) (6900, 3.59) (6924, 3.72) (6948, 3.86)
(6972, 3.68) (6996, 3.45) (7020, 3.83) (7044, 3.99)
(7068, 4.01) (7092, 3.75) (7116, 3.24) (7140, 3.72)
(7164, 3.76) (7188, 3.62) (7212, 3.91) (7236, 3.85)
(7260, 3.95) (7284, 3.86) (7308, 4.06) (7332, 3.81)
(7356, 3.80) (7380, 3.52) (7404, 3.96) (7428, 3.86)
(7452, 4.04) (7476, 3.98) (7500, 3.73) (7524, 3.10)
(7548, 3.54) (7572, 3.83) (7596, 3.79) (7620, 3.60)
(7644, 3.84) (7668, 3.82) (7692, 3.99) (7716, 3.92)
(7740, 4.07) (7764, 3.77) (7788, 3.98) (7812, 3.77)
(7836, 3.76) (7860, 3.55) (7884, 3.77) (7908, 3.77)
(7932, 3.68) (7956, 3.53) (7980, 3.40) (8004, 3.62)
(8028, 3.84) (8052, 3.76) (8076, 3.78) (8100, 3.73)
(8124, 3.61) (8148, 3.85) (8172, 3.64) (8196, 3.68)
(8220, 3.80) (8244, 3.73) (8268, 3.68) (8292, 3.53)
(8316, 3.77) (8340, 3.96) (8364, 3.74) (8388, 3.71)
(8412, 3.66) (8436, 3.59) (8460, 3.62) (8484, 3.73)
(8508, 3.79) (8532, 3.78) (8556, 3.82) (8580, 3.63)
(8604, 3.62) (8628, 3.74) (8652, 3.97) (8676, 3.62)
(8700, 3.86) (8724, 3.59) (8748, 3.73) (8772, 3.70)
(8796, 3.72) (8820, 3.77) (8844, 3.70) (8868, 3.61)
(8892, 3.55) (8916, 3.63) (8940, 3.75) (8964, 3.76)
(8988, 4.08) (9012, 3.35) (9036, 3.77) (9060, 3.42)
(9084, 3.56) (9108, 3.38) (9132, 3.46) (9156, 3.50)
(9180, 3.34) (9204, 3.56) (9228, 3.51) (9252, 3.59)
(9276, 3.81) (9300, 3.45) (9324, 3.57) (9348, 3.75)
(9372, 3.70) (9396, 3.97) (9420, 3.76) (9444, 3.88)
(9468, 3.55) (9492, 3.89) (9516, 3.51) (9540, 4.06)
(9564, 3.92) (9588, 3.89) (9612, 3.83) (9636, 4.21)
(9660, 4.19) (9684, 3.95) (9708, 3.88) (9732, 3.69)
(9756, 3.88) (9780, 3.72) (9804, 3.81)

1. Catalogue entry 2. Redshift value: 0.276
